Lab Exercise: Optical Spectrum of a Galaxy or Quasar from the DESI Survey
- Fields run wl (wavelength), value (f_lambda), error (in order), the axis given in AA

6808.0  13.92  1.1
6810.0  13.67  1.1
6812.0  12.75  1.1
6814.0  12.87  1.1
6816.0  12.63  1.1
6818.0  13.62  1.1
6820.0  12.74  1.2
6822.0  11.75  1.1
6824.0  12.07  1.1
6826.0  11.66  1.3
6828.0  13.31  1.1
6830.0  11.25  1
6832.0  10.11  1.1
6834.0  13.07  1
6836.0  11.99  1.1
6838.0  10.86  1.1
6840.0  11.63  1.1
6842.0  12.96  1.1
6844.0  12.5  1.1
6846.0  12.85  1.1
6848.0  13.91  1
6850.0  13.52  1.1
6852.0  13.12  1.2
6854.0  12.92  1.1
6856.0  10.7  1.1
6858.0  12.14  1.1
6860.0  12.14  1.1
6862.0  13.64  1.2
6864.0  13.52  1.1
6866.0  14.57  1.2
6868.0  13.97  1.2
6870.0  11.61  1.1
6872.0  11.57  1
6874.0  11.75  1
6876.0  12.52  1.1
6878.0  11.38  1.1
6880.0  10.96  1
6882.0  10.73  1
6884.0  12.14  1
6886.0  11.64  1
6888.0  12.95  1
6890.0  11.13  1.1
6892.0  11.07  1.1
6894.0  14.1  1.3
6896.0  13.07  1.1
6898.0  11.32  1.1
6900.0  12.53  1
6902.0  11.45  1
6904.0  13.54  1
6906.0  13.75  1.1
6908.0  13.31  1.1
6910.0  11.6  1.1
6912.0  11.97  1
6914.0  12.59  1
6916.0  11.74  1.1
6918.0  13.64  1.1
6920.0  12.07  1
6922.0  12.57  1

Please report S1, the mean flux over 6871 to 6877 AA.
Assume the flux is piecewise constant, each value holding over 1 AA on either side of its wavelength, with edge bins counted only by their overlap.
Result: 11.9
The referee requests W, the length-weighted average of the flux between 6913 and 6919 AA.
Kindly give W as 12.7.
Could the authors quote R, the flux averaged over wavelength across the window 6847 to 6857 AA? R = 12.8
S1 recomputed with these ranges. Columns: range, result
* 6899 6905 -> 12.5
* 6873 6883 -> 11.5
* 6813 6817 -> 12.8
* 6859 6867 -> 13.5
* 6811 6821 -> 12.9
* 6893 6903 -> 12.5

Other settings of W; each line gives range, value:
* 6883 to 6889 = 12.2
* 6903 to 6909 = 13.5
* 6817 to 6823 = 12.7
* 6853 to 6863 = 12.3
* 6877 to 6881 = 11.2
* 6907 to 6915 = 12.4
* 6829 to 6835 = 11.5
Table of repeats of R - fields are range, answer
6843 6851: 13.2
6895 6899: 12.2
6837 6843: 11.8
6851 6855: 13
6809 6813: 13.2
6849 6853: 13.3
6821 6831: 12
